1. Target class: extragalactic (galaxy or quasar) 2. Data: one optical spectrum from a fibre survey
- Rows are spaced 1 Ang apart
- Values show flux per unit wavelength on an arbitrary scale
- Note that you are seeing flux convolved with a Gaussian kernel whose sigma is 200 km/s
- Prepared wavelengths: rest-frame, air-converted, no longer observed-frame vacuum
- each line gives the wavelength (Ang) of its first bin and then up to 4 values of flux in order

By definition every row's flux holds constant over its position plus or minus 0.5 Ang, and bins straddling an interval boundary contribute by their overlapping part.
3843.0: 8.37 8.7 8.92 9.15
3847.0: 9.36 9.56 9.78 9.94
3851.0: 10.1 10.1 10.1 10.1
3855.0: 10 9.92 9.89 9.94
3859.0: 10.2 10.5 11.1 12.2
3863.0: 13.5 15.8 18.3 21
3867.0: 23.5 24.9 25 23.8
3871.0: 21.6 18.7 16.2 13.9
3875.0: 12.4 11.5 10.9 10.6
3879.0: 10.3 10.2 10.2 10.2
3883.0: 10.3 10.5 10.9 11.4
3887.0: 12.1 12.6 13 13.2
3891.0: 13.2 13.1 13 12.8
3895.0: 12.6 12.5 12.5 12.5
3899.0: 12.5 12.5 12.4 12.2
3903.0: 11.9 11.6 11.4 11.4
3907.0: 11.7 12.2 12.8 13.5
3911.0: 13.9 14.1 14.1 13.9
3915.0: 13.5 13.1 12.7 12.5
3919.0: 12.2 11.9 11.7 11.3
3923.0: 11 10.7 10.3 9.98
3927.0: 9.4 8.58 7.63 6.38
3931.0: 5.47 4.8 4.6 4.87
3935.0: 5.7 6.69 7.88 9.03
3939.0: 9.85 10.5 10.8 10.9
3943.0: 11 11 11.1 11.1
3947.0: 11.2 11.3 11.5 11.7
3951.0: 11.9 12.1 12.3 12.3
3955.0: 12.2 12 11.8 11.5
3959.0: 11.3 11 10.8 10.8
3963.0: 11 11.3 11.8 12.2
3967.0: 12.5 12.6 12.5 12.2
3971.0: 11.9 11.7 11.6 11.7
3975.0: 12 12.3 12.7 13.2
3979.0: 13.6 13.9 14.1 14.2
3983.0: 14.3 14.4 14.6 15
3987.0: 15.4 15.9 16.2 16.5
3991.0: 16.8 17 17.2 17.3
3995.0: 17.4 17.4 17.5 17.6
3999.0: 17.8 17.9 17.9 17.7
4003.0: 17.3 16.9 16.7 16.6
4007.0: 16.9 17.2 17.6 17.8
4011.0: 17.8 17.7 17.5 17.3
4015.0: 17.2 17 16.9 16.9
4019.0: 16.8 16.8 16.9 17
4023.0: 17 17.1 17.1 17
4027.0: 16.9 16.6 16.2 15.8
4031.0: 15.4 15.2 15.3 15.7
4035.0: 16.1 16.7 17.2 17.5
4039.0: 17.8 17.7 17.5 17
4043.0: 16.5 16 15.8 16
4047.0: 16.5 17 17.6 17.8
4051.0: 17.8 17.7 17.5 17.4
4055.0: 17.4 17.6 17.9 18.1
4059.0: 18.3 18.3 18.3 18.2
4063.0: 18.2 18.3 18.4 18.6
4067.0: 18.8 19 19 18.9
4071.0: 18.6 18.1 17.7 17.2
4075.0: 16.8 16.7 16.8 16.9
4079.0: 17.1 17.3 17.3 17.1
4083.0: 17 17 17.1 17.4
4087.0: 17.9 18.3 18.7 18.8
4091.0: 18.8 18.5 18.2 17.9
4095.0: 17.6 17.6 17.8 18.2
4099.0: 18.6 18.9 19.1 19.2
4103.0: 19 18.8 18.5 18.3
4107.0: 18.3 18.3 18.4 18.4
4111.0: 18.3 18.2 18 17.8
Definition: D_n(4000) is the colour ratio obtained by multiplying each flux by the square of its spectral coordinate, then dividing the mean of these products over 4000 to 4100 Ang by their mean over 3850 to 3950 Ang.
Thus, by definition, 1.57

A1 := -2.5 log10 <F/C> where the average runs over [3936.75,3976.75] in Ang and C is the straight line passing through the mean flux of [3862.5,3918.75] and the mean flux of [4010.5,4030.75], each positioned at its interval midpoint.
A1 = 0.324 mag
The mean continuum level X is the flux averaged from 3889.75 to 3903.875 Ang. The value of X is 12.6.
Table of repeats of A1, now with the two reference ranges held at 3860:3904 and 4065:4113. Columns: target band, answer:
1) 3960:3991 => 0.20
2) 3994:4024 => -0.05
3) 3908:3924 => 0.15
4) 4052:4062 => -0.03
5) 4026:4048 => 0.04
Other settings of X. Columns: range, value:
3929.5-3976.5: 10.5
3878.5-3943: 11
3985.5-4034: 16.9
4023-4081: 17.3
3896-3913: 12.5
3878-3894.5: 11.7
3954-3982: 12.1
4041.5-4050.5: 16.7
